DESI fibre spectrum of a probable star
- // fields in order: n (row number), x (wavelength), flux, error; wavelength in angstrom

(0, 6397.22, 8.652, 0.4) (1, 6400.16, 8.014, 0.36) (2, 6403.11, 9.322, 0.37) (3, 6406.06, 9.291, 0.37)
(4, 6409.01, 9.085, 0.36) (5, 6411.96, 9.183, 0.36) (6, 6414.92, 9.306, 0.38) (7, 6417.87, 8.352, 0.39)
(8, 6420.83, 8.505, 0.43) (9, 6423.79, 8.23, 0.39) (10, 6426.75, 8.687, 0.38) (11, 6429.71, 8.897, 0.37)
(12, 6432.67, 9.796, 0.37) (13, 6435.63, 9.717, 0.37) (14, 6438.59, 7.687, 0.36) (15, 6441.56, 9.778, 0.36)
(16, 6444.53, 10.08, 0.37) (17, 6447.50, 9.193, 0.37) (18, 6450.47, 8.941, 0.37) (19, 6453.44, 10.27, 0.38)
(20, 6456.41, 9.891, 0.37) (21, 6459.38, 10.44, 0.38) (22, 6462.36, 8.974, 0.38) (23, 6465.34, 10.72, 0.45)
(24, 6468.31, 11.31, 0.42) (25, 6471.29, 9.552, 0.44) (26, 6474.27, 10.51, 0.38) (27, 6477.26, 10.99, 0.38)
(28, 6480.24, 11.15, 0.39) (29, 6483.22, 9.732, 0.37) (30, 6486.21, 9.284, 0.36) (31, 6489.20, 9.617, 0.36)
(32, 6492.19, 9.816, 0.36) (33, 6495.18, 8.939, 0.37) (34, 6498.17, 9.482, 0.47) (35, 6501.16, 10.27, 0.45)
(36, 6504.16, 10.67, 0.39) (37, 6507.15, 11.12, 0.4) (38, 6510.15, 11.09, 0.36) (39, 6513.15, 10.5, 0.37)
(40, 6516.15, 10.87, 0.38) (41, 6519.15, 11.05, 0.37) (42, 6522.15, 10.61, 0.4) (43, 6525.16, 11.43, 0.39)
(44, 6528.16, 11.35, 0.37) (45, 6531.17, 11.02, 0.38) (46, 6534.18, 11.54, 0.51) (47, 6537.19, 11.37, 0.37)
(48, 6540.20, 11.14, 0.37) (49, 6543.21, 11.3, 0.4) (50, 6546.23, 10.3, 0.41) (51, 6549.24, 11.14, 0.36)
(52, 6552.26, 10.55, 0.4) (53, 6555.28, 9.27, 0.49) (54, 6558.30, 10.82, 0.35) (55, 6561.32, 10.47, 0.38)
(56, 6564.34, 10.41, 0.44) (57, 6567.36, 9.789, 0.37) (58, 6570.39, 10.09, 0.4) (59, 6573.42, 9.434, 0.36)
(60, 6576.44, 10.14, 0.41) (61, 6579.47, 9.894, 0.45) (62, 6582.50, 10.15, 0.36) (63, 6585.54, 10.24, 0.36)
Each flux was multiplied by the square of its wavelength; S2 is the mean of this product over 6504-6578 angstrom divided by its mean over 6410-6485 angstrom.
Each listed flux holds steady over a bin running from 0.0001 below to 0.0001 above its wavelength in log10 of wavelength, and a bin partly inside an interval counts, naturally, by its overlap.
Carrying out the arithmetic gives 1.15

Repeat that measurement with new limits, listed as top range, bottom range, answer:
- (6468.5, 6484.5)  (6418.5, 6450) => 1.17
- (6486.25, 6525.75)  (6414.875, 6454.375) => 1.17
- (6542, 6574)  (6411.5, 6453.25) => 1.19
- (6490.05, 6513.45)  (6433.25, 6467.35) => 1.08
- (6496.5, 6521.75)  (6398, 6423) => 1.24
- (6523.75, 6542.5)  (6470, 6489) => 1.13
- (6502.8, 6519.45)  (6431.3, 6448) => 1.18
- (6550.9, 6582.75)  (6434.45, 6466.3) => 1.09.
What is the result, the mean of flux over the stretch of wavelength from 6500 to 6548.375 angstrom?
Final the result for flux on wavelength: 11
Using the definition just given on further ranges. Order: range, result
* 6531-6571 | 10.7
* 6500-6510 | 10.8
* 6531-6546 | 11.2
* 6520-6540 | 11.2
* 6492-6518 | 10.3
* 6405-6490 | 9.56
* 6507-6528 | 11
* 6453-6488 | 10.2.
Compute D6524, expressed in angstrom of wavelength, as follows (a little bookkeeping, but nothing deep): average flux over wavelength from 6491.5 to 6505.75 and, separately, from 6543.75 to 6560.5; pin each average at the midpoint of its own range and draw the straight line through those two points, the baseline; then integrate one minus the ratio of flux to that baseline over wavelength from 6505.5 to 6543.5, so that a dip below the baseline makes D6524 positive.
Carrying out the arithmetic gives -3.6 angstrom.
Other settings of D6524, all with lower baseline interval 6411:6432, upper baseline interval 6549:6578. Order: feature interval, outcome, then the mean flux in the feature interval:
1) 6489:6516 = -1.9 angstrom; 10.2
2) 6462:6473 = -1.2 angstrom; 10.3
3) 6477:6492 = -1.1 angstrom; 10.1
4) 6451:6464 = -1.0 angstrom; 9.83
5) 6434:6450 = -0.5 angstrom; 9.27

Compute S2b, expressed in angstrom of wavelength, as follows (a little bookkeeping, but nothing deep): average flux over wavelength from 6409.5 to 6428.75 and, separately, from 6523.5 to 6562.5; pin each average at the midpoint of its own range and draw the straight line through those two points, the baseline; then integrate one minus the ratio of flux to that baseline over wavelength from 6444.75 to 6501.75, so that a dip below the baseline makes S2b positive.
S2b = -1.65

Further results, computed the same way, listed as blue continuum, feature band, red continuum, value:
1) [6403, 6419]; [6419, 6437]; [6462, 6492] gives 0.8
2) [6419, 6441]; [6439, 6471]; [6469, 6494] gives -1.4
